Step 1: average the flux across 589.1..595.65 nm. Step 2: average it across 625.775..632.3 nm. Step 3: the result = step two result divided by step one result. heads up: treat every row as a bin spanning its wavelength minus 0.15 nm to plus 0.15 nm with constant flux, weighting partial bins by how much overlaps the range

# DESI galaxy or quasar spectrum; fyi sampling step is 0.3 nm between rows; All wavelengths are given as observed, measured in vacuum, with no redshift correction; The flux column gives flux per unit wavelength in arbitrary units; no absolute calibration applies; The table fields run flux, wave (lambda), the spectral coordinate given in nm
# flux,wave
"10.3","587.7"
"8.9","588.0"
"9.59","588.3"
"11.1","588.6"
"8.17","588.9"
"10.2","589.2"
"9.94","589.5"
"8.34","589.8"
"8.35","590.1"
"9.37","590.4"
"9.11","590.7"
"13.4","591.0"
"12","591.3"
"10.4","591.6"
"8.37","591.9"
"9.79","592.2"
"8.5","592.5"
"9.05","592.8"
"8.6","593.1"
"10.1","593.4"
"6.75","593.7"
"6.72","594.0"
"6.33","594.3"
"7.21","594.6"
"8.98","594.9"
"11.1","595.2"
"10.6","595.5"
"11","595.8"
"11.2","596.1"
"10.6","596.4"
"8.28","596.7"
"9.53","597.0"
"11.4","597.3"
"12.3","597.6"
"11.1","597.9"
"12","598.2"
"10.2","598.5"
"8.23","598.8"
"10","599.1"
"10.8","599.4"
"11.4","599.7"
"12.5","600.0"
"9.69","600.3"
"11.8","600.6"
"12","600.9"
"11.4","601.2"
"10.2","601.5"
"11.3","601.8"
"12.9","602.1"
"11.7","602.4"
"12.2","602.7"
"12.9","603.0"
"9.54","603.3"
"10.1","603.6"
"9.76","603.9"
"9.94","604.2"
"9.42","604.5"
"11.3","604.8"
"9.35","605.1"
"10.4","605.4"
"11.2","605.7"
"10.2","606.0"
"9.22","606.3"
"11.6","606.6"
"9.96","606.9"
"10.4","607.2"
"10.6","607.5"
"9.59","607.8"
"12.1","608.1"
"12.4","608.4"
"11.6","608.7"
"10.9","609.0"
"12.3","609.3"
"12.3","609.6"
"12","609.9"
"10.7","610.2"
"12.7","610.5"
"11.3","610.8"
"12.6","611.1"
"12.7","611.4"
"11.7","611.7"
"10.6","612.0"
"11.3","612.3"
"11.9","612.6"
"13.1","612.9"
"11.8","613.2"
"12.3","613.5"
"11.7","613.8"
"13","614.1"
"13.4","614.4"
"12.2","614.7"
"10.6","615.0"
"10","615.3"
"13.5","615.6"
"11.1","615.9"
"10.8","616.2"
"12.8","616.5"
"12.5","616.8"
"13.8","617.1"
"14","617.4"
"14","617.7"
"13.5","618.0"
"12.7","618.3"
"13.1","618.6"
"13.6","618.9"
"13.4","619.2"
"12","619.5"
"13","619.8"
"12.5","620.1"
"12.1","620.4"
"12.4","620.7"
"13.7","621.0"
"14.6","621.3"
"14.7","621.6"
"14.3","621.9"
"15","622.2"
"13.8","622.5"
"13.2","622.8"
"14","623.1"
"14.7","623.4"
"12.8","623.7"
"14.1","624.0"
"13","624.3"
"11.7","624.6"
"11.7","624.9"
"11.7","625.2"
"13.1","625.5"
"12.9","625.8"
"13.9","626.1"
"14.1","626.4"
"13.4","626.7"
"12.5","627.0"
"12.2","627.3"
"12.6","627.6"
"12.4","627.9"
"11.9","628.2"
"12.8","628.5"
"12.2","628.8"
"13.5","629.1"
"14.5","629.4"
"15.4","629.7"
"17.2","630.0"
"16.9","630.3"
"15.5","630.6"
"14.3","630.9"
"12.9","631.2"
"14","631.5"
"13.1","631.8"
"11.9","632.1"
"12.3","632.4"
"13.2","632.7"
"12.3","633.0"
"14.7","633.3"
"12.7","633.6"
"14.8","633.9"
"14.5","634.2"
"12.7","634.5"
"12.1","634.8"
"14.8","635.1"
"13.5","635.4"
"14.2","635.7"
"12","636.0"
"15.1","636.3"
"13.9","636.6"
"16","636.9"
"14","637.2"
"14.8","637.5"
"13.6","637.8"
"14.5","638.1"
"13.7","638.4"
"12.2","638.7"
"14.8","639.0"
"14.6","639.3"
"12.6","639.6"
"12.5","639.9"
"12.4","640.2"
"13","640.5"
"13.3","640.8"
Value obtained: 1.5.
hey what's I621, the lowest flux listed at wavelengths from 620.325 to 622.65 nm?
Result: 12.1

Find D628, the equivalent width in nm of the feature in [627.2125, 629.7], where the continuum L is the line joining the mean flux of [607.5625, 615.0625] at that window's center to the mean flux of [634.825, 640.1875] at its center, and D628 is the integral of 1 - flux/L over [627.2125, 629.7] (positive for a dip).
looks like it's 0.04 nm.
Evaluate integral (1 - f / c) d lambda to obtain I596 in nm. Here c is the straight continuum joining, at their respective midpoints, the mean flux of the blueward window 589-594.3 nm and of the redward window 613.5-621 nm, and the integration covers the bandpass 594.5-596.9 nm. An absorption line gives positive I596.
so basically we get -0.03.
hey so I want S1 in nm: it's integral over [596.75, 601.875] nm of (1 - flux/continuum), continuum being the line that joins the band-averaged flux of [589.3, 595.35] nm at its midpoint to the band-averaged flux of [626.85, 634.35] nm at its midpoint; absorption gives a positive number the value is -0.48 nm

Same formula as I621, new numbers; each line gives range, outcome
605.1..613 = 9.22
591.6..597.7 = 6.33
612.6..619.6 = 10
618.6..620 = 12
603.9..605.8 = 9.35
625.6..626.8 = 12.9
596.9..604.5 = 8.23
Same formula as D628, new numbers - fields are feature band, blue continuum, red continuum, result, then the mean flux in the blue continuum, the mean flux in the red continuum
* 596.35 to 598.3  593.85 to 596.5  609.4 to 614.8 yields -0.218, 9.28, 12.1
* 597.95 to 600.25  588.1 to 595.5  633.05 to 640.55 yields -0.166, 9.25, 13.7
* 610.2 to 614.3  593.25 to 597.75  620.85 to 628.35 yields -0.125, 9.47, 13.3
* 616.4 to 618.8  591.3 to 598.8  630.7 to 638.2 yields -0.277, 9.61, 13.7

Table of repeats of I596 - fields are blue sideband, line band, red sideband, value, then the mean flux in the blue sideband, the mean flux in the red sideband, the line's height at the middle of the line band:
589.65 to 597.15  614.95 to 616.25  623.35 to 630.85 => 0.08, 9.35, 13.5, 12.1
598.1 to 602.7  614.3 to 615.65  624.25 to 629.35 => 0.02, 11.1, 12.7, 12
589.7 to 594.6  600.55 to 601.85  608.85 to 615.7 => -0.12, 9.02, 11.9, 10.3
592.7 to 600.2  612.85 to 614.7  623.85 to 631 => -0.10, 9.84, 13.5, 11.9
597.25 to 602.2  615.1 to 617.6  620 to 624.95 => 0.10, 11.1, 13.5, 12.8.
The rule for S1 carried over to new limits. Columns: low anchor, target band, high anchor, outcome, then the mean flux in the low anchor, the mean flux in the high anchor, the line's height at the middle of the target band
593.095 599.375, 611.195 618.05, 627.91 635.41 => -0.28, 9.68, 13.7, 11.8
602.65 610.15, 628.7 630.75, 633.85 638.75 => -0.29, 10.8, 13.9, 13.2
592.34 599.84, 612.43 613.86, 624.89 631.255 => -0.05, 9.68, 13.6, 11.8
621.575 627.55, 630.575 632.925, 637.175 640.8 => 0.03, 13.3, 13.5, 13.4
